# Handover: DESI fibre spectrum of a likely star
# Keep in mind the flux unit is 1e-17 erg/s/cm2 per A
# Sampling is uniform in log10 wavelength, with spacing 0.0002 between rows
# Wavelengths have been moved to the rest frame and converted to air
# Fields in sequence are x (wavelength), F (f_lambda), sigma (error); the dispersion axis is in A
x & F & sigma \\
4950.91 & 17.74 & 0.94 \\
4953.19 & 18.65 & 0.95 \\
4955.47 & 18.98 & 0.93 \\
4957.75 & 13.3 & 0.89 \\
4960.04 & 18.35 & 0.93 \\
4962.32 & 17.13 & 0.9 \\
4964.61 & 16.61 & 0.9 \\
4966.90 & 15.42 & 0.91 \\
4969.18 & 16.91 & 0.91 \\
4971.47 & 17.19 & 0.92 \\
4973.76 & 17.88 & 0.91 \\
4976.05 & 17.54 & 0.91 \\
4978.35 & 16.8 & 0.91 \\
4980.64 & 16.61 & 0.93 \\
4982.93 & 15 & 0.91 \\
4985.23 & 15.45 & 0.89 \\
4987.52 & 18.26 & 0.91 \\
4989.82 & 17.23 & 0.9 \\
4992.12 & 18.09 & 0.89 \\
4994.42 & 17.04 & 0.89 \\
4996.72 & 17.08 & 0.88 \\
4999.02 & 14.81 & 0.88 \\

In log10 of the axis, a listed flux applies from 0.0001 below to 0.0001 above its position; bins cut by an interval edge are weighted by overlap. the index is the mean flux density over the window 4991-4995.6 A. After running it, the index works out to 17.6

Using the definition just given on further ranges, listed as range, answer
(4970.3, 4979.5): 17.3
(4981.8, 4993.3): 16.8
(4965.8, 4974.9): 16.9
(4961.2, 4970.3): 16.5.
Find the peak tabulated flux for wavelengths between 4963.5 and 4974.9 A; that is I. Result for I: 17.88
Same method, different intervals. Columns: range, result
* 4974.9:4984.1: 17.54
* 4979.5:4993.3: 18.26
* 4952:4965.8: 18.98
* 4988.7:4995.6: 18.09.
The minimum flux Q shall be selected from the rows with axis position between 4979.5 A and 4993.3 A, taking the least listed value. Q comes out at 15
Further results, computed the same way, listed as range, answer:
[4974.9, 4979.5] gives 16.8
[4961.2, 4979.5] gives 15.42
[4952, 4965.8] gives 13.3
